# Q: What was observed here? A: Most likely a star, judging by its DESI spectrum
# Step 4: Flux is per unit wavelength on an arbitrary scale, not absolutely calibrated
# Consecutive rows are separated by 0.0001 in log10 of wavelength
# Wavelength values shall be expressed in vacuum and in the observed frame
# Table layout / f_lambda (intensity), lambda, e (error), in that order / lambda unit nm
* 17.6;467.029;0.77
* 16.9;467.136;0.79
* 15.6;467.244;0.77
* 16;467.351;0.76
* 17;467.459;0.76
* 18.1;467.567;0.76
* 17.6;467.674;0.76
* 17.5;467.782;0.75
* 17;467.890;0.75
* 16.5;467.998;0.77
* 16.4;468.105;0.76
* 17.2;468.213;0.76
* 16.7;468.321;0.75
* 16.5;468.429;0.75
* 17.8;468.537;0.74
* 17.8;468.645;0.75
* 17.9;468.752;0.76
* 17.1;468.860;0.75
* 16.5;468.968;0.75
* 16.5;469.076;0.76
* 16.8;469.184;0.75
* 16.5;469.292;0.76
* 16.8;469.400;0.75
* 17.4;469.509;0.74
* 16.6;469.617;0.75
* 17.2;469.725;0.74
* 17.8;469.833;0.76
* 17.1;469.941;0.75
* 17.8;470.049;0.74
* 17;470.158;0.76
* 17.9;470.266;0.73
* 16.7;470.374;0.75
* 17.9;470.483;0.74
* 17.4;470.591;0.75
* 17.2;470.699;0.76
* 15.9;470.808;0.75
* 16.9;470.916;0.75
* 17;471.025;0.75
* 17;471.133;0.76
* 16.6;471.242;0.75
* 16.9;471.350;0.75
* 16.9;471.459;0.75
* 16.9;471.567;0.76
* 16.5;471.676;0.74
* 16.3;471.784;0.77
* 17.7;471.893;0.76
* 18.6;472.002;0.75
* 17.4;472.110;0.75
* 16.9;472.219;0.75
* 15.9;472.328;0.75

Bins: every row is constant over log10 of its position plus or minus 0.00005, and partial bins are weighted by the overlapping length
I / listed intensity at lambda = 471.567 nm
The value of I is 16.9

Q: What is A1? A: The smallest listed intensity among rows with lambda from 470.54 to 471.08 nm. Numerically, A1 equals 15.9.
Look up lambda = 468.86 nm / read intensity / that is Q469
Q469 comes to 17.1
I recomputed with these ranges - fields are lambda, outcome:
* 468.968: 16.5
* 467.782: 17.5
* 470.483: 17.9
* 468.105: 16.4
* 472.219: 16.9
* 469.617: 16.6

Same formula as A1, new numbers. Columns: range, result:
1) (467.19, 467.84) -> 15.6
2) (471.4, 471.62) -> 16.9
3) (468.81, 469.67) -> 16.5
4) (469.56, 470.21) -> 16.6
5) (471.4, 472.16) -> 16.3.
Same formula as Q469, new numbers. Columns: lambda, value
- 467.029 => 17.6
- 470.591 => 17.4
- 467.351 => 16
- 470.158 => 17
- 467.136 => 16.9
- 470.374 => 16.7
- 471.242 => 16.6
